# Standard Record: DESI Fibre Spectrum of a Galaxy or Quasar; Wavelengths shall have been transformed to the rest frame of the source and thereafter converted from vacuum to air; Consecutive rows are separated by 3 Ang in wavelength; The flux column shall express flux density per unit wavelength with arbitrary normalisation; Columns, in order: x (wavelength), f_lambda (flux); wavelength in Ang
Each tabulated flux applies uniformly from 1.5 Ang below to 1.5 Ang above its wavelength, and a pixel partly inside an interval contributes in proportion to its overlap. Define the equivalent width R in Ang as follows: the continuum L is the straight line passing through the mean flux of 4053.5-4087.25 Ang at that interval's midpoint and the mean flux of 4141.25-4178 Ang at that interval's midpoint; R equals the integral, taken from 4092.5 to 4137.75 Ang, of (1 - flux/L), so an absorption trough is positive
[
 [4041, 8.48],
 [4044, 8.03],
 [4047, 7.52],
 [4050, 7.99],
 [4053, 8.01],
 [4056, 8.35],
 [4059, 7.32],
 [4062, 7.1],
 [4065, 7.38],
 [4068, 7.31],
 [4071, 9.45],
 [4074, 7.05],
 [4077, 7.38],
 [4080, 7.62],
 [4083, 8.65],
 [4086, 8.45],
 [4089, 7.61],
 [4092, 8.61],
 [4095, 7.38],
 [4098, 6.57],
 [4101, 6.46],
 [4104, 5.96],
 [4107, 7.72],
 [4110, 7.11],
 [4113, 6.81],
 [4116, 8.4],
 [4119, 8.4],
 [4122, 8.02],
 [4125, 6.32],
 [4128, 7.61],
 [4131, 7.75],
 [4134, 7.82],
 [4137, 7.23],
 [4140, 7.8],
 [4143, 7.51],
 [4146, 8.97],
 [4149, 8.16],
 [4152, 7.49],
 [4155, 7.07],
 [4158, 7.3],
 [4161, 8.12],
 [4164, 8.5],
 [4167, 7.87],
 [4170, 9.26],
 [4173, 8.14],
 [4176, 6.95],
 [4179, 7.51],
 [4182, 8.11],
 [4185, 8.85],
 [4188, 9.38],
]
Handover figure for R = 3.1 Ang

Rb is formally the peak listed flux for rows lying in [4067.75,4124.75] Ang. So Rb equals 9.45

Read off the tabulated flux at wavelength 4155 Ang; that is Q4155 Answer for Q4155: 7.07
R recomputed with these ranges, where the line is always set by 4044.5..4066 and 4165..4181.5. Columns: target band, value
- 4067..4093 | -0.9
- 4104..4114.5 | 1.1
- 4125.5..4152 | 0.4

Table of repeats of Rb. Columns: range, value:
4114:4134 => 8.4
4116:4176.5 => 9.26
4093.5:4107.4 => 7.72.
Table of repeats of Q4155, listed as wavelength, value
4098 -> 6.57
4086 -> 8.45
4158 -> 7.3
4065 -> 7.38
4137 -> 7.23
